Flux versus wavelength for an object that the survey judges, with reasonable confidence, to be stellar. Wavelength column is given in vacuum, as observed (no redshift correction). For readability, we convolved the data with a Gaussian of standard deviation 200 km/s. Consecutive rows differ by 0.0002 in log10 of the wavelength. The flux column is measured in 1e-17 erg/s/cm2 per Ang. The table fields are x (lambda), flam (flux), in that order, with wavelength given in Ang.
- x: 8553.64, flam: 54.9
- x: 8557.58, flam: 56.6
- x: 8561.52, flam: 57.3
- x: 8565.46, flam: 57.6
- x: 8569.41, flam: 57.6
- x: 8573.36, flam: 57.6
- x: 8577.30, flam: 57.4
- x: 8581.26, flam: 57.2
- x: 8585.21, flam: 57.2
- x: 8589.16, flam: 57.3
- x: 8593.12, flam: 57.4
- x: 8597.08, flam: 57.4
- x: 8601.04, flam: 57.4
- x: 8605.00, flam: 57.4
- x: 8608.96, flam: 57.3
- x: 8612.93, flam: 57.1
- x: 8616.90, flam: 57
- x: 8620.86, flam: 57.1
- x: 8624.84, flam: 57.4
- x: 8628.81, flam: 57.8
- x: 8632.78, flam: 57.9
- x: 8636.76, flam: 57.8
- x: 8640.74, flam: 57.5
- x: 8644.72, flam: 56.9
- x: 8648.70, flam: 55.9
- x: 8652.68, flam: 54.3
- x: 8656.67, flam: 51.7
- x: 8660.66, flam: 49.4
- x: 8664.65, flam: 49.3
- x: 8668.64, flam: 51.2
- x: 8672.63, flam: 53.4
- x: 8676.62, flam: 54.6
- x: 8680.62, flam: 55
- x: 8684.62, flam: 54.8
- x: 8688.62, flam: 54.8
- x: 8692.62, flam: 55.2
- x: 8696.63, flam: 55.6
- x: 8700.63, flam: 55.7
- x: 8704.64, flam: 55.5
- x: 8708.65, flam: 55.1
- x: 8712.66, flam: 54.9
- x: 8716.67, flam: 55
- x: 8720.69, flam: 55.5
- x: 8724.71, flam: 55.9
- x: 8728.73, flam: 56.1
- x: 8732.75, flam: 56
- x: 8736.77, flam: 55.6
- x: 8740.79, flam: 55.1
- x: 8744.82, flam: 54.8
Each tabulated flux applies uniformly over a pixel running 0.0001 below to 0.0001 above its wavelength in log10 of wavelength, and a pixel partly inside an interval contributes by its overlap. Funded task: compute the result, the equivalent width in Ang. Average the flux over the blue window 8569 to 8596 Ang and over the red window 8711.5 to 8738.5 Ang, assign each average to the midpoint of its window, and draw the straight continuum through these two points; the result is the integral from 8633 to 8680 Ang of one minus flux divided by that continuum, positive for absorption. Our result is 2.0 Ang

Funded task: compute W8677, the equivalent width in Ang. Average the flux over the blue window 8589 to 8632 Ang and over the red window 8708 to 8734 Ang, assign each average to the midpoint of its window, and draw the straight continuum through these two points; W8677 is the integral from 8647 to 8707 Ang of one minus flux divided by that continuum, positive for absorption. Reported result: 2.6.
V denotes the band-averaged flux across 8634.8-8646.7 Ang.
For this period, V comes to 57.4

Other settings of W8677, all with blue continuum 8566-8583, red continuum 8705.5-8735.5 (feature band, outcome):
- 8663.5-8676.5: 0.99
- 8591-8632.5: -0.30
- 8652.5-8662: 0.82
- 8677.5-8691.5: 0.28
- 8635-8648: -0.16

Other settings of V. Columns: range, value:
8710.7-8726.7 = 55.3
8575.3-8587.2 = 57.3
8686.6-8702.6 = 55.3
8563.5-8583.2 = 57.5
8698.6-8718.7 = 55.2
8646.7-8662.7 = 52.8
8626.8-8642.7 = 57.8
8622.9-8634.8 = 57.7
